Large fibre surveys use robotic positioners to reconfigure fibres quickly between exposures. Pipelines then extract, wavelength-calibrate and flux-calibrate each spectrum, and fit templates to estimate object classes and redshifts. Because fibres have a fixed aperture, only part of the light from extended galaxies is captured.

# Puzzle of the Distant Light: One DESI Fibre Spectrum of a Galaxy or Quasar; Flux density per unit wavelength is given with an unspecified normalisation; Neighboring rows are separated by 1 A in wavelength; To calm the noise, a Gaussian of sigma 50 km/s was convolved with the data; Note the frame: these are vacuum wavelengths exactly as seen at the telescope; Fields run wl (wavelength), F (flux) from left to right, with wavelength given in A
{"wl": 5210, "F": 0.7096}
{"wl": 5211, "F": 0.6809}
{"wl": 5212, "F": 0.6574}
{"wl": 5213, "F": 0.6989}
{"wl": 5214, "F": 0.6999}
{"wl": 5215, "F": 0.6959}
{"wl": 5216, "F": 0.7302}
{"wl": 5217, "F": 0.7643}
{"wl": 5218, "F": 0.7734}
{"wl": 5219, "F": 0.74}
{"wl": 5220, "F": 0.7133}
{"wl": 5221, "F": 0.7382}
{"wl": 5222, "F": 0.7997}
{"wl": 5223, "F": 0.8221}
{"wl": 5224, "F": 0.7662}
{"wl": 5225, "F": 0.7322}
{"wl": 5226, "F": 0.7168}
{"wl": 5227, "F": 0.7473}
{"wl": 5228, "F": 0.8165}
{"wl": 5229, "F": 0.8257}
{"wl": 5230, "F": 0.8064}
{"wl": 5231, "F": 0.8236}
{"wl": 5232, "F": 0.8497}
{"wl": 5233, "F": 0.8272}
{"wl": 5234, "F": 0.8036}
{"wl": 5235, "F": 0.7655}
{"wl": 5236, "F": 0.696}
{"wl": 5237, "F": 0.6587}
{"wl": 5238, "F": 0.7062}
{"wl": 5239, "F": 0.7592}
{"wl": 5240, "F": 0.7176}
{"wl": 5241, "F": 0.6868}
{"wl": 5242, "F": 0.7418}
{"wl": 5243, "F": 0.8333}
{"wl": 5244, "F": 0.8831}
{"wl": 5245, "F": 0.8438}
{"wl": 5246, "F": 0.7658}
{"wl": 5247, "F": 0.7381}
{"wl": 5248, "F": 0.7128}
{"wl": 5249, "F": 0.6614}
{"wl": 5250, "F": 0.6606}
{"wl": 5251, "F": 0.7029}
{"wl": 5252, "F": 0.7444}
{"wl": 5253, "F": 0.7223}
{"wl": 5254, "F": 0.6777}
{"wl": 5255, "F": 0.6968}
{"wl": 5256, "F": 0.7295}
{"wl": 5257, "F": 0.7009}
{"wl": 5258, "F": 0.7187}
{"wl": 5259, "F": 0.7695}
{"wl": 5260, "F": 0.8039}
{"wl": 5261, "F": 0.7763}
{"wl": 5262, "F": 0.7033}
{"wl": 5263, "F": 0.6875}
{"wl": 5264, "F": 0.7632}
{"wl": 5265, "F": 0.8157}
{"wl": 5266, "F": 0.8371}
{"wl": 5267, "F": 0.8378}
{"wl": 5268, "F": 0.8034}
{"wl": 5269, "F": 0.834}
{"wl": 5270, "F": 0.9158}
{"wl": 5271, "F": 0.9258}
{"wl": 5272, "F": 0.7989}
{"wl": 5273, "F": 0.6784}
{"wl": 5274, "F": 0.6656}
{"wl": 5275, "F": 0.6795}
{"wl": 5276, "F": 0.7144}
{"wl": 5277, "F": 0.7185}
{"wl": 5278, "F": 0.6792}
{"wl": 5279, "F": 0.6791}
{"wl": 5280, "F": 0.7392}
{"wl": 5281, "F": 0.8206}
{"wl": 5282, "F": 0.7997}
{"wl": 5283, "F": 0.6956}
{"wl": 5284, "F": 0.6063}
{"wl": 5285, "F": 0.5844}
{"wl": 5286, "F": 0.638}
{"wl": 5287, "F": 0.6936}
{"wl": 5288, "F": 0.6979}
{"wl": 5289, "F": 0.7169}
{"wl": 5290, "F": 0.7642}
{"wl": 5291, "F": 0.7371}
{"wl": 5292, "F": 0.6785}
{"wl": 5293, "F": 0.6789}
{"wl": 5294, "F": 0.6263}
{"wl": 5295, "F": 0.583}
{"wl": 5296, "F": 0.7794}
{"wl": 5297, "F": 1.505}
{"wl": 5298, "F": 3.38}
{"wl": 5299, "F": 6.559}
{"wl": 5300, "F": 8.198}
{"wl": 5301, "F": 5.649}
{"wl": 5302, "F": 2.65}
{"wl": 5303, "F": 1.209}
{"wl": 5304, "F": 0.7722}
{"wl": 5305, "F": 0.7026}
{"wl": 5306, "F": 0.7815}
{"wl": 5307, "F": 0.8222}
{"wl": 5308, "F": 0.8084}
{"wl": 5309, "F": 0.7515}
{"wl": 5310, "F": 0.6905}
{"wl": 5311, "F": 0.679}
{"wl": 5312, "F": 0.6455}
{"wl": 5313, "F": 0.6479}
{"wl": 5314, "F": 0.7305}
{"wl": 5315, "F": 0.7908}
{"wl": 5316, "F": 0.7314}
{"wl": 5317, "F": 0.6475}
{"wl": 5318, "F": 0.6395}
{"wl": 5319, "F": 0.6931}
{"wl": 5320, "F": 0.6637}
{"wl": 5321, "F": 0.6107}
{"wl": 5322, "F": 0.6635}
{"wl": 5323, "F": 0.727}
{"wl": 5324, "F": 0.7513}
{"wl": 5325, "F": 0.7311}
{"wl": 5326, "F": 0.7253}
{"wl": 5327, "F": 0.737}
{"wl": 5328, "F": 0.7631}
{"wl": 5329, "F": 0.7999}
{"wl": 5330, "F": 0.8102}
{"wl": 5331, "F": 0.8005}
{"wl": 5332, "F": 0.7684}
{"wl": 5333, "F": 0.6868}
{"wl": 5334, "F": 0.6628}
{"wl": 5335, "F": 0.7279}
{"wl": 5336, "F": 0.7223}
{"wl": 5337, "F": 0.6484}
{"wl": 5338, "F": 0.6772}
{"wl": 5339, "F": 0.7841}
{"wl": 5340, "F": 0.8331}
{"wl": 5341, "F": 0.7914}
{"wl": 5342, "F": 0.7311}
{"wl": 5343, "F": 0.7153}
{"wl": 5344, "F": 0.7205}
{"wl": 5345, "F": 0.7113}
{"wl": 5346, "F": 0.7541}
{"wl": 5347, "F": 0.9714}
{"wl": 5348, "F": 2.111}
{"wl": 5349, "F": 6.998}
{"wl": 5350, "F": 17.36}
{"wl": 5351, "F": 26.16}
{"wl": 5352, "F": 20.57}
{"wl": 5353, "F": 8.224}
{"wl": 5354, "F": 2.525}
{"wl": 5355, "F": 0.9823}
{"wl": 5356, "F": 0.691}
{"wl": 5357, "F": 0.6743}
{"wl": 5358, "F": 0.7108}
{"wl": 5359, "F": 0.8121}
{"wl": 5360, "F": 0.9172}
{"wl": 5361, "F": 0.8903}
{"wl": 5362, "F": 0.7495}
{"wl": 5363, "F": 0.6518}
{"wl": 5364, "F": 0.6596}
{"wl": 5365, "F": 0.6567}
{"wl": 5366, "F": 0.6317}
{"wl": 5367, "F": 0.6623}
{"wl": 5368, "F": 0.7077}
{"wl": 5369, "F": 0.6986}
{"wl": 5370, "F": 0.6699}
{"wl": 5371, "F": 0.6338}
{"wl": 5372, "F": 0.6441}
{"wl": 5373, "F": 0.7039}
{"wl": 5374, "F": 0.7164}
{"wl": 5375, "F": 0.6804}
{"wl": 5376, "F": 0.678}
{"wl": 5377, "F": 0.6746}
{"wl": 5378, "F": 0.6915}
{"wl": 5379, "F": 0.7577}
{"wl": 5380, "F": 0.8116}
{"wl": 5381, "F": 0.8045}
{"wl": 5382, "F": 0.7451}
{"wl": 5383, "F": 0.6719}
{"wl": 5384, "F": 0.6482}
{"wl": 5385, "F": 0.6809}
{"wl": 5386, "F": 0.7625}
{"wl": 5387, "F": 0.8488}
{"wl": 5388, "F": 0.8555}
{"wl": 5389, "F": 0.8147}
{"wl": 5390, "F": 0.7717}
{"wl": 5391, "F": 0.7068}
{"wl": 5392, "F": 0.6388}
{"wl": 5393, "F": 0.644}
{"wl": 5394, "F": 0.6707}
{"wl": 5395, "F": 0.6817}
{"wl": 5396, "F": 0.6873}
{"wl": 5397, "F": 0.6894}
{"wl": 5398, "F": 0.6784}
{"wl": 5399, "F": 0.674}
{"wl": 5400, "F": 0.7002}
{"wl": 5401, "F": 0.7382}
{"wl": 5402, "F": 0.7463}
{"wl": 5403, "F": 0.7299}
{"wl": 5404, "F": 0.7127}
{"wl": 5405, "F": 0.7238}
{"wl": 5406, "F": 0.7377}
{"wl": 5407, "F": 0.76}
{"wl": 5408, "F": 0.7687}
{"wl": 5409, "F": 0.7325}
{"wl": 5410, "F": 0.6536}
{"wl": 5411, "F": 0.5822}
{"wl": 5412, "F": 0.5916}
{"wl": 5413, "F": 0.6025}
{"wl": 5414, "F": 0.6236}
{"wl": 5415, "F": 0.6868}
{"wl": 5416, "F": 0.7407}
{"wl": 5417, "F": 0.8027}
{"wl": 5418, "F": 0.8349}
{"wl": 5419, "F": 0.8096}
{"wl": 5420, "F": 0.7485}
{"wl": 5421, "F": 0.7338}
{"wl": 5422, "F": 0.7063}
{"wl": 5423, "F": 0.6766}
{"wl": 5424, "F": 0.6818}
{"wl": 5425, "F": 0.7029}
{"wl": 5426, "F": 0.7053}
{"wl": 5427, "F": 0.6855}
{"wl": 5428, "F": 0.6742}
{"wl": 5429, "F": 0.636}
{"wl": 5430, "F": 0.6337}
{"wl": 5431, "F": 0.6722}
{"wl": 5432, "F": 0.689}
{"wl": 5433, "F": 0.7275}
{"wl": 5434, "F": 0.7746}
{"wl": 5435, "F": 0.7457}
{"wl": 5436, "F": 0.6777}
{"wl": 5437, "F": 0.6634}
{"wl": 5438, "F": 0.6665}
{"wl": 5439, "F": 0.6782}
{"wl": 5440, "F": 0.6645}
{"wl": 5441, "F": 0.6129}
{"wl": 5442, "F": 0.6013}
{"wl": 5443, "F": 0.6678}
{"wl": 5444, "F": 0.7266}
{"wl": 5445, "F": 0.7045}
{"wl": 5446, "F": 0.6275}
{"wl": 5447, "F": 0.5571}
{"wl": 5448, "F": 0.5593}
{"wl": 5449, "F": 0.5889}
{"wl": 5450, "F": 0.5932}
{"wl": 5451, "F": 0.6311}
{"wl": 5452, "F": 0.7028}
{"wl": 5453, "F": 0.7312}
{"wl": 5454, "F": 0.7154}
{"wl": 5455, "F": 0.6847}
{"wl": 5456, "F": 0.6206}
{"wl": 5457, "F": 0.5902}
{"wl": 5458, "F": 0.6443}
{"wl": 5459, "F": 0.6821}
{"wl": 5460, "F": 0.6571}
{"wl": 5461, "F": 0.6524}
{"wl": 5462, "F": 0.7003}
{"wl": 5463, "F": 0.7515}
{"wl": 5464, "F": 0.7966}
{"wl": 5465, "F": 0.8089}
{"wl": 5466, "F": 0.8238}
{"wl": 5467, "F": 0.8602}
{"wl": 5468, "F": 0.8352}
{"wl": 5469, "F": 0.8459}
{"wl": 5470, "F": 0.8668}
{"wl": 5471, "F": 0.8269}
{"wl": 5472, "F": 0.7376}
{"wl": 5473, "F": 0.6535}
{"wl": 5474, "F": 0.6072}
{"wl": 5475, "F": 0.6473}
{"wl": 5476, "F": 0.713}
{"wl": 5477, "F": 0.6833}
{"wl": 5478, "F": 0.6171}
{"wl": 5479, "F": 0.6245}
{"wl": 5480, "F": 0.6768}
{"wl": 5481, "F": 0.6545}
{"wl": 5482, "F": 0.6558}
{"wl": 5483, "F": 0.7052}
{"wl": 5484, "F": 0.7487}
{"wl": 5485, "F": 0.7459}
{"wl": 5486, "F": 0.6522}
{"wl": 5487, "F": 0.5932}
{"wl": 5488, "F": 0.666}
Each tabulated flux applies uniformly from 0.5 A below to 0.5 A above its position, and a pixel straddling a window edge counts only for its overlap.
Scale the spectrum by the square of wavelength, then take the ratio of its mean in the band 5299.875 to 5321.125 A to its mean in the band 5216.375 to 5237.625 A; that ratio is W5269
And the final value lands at 1.71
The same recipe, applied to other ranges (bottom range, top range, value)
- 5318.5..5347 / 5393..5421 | 0.99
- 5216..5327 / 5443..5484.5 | 0.78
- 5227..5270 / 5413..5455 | 0.96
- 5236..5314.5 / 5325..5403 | 1.72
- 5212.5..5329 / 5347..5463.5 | 1.52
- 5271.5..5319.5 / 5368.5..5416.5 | 0.60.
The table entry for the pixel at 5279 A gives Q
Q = 0.6791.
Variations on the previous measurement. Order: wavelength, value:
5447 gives 0.5571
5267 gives 0.8378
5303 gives 1.209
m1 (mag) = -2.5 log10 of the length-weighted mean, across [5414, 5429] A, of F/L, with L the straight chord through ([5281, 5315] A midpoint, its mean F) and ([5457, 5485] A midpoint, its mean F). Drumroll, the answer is 0.26 mag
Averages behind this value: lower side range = 1.42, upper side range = 0.719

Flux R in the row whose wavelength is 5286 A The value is 0.638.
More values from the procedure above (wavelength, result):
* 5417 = 0.8027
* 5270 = 0.9158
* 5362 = 0.7495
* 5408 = 0.7687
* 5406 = 0.7377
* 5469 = 0.8459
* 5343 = 0.7153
